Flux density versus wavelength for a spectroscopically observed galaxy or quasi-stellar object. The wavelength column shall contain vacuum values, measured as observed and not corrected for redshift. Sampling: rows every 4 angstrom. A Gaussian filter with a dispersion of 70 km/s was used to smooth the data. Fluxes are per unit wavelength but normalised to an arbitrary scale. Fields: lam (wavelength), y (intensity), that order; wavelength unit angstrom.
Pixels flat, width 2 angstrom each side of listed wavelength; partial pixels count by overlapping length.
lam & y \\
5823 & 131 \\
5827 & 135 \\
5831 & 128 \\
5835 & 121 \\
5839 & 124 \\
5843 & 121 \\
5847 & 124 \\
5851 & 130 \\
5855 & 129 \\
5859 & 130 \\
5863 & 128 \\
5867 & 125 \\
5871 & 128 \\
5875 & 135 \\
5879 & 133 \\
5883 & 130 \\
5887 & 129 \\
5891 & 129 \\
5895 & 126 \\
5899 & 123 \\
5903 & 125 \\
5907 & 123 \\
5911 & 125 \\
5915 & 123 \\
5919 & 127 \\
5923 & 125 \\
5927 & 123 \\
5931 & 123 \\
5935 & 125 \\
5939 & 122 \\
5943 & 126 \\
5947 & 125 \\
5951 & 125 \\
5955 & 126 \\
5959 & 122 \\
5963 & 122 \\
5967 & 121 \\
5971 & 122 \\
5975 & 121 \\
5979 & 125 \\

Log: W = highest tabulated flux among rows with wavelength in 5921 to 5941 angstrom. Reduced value 125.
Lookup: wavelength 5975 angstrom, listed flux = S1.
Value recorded 121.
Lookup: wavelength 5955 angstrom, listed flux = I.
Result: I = 126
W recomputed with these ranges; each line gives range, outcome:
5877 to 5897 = 133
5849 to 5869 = 130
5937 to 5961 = 126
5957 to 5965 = 122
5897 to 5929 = 127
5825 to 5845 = 135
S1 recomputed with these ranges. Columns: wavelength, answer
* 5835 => 121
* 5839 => 124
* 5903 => 125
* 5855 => 129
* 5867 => 125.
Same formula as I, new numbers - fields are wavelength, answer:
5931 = 123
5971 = 122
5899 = 123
